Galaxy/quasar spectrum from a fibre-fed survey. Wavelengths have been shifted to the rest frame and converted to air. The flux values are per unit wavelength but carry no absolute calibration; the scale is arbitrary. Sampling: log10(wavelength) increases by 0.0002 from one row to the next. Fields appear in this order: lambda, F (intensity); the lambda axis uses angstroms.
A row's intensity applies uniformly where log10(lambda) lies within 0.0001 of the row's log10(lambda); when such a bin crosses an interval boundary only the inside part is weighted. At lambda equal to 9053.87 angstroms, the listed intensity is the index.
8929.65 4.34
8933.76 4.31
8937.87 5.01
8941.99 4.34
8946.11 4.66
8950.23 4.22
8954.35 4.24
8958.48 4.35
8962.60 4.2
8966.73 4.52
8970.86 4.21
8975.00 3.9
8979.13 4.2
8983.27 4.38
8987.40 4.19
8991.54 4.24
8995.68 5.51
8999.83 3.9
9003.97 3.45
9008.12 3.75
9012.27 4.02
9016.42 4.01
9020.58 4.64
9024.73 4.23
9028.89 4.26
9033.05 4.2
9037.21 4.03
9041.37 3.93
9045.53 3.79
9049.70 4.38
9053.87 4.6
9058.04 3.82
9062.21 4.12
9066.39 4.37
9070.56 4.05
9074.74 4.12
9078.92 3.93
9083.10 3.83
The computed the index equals 4.6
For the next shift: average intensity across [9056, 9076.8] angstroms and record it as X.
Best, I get 4.1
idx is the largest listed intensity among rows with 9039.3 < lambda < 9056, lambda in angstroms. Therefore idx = 4.6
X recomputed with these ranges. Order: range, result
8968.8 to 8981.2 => 4.1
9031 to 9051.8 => 4.07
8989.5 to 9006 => 4.28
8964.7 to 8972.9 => 4.36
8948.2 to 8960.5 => 4.27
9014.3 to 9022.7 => 4.32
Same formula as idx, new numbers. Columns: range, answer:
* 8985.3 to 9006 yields 5.51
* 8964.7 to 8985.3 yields 4.52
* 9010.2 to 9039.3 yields 4.64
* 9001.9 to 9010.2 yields 3.75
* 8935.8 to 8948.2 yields 5.01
